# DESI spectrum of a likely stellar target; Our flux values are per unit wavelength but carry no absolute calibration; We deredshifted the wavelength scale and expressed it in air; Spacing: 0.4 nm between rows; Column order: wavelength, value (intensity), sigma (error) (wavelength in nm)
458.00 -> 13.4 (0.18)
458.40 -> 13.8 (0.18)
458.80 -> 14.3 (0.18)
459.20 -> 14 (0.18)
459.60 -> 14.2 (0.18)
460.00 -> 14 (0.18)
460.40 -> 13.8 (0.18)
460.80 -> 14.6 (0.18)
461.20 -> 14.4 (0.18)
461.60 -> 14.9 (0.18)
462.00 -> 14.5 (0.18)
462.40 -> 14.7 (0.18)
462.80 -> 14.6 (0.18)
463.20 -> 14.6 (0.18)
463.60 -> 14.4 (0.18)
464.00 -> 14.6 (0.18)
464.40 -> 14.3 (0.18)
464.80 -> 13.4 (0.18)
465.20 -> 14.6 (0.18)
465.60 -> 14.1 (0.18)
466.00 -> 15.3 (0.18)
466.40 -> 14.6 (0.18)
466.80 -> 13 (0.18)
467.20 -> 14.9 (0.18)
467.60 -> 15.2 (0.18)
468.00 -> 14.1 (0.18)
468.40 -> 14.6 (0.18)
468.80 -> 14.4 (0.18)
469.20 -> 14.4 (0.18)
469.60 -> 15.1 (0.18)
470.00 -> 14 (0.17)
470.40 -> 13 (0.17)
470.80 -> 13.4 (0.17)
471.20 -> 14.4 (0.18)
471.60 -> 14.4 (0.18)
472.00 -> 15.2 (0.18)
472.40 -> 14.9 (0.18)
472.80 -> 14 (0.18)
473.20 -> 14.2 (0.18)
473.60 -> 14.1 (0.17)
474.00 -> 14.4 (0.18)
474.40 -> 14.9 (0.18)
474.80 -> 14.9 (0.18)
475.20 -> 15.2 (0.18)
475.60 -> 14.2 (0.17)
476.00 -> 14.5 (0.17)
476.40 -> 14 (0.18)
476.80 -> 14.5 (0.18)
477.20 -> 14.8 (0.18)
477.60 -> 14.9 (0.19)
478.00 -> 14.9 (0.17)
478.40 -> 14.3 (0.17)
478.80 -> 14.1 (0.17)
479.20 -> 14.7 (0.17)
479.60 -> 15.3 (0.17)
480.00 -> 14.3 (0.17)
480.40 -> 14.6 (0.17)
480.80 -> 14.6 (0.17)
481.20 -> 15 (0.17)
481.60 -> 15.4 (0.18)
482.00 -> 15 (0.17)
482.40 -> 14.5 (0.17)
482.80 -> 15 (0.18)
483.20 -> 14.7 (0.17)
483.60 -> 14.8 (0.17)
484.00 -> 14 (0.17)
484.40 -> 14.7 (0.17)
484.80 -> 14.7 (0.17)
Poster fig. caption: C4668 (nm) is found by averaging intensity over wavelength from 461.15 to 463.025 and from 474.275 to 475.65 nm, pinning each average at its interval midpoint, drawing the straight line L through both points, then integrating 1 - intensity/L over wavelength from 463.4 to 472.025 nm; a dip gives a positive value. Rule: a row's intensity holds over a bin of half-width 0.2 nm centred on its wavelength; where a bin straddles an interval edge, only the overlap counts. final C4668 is 0.24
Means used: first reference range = 14.6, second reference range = 14.9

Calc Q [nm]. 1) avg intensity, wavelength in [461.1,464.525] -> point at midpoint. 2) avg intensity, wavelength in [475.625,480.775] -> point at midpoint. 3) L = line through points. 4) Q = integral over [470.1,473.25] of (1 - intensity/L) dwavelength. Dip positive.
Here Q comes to 0.083 nm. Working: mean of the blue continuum 14.6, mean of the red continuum 14.6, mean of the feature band 14.2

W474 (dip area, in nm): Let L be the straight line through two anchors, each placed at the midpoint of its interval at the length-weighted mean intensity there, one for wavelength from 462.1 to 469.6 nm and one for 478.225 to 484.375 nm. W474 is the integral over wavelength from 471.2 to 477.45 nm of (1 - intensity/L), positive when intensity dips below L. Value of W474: 0.02 nm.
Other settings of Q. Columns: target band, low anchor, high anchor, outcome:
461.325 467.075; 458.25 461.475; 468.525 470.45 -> -0.08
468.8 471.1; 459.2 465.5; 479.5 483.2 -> 0.08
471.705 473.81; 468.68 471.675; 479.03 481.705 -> -0.03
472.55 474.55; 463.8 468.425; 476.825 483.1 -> 0.04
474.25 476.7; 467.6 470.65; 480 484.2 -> -0.02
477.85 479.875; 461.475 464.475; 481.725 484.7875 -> 0.00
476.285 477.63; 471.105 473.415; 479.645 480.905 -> 0.00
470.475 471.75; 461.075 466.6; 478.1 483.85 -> 0.06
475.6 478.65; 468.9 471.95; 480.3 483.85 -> 0.01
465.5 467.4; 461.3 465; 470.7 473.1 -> 0.01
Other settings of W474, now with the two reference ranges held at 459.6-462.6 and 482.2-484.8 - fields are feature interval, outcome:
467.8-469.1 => 0.009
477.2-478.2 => -0.022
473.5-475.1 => -0.012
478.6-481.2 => -0.008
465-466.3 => -0.019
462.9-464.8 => 0.008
